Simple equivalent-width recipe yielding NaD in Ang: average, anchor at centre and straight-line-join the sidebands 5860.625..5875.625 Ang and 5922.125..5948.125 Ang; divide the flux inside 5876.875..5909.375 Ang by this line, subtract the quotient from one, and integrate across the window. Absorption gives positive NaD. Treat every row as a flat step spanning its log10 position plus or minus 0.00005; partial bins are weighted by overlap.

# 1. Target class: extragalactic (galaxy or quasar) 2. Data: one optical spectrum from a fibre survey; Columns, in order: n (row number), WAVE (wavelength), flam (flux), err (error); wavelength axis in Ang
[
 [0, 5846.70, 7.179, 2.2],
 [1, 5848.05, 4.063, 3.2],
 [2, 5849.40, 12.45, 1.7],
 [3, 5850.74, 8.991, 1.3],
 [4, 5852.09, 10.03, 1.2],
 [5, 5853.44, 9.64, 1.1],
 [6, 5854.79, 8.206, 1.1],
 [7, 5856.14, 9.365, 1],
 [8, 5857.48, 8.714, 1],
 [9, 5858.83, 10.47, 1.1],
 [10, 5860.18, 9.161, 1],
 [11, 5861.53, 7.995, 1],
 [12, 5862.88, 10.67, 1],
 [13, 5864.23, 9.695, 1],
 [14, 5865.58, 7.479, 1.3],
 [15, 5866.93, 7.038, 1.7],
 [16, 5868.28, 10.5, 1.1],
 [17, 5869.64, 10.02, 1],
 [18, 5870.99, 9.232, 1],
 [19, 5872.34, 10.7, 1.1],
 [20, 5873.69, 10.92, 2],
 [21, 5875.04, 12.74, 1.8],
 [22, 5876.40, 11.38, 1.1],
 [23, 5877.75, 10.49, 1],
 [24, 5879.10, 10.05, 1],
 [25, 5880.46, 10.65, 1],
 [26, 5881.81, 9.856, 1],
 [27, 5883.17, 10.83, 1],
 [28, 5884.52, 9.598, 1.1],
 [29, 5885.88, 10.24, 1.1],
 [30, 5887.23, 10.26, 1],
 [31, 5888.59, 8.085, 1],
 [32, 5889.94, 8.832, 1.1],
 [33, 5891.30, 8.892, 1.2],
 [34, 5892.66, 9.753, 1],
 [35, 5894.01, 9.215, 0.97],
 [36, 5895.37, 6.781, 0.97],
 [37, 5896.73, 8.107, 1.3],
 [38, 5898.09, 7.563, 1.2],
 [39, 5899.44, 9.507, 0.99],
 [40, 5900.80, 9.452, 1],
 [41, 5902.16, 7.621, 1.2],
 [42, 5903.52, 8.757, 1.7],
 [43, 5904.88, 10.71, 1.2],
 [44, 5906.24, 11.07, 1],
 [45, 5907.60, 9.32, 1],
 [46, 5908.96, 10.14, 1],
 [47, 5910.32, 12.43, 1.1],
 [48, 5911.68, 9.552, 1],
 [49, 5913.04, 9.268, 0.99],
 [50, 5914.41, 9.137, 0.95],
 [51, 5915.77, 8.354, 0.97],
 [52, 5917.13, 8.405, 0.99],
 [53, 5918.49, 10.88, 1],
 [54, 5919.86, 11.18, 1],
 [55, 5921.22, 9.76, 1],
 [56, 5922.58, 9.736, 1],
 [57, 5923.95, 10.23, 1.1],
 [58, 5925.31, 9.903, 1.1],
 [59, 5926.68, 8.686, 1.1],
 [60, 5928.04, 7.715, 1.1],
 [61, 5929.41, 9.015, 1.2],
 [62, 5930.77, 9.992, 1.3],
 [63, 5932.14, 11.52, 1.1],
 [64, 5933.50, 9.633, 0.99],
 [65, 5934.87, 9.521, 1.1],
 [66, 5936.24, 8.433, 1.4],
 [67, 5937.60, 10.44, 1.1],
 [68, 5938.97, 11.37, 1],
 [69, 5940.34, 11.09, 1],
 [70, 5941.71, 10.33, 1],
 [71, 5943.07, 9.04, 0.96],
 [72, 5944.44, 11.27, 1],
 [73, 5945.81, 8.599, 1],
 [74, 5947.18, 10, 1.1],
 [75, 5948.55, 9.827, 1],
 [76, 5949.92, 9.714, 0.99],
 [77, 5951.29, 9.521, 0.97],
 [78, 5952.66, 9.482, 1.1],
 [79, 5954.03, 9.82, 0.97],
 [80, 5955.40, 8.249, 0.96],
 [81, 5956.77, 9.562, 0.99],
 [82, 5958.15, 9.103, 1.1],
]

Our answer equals 1.10 Ang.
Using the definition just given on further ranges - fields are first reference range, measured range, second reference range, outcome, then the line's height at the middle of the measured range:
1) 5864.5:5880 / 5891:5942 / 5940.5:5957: 1.35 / 9.83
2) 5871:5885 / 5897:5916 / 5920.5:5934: 1.08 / 10.1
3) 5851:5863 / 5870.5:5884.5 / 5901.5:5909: -1.86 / 9.4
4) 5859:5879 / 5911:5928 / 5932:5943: 0.96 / 10.1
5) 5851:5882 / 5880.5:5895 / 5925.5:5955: 0.33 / 9.77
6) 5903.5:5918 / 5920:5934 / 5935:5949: 0.34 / 9.92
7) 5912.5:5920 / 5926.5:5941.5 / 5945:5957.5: -0.63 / 9.42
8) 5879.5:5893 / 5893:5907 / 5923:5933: 1.10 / 9.66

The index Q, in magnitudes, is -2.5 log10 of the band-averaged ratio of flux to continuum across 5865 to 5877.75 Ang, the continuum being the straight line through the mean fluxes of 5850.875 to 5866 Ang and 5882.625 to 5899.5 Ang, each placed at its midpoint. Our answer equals -0.10 mag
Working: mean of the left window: 9.24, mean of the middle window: 10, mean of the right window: 9.02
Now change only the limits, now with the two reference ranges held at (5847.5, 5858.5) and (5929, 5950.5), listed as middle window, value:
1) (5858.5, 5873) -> -0.02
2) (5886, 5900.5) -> 0.08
